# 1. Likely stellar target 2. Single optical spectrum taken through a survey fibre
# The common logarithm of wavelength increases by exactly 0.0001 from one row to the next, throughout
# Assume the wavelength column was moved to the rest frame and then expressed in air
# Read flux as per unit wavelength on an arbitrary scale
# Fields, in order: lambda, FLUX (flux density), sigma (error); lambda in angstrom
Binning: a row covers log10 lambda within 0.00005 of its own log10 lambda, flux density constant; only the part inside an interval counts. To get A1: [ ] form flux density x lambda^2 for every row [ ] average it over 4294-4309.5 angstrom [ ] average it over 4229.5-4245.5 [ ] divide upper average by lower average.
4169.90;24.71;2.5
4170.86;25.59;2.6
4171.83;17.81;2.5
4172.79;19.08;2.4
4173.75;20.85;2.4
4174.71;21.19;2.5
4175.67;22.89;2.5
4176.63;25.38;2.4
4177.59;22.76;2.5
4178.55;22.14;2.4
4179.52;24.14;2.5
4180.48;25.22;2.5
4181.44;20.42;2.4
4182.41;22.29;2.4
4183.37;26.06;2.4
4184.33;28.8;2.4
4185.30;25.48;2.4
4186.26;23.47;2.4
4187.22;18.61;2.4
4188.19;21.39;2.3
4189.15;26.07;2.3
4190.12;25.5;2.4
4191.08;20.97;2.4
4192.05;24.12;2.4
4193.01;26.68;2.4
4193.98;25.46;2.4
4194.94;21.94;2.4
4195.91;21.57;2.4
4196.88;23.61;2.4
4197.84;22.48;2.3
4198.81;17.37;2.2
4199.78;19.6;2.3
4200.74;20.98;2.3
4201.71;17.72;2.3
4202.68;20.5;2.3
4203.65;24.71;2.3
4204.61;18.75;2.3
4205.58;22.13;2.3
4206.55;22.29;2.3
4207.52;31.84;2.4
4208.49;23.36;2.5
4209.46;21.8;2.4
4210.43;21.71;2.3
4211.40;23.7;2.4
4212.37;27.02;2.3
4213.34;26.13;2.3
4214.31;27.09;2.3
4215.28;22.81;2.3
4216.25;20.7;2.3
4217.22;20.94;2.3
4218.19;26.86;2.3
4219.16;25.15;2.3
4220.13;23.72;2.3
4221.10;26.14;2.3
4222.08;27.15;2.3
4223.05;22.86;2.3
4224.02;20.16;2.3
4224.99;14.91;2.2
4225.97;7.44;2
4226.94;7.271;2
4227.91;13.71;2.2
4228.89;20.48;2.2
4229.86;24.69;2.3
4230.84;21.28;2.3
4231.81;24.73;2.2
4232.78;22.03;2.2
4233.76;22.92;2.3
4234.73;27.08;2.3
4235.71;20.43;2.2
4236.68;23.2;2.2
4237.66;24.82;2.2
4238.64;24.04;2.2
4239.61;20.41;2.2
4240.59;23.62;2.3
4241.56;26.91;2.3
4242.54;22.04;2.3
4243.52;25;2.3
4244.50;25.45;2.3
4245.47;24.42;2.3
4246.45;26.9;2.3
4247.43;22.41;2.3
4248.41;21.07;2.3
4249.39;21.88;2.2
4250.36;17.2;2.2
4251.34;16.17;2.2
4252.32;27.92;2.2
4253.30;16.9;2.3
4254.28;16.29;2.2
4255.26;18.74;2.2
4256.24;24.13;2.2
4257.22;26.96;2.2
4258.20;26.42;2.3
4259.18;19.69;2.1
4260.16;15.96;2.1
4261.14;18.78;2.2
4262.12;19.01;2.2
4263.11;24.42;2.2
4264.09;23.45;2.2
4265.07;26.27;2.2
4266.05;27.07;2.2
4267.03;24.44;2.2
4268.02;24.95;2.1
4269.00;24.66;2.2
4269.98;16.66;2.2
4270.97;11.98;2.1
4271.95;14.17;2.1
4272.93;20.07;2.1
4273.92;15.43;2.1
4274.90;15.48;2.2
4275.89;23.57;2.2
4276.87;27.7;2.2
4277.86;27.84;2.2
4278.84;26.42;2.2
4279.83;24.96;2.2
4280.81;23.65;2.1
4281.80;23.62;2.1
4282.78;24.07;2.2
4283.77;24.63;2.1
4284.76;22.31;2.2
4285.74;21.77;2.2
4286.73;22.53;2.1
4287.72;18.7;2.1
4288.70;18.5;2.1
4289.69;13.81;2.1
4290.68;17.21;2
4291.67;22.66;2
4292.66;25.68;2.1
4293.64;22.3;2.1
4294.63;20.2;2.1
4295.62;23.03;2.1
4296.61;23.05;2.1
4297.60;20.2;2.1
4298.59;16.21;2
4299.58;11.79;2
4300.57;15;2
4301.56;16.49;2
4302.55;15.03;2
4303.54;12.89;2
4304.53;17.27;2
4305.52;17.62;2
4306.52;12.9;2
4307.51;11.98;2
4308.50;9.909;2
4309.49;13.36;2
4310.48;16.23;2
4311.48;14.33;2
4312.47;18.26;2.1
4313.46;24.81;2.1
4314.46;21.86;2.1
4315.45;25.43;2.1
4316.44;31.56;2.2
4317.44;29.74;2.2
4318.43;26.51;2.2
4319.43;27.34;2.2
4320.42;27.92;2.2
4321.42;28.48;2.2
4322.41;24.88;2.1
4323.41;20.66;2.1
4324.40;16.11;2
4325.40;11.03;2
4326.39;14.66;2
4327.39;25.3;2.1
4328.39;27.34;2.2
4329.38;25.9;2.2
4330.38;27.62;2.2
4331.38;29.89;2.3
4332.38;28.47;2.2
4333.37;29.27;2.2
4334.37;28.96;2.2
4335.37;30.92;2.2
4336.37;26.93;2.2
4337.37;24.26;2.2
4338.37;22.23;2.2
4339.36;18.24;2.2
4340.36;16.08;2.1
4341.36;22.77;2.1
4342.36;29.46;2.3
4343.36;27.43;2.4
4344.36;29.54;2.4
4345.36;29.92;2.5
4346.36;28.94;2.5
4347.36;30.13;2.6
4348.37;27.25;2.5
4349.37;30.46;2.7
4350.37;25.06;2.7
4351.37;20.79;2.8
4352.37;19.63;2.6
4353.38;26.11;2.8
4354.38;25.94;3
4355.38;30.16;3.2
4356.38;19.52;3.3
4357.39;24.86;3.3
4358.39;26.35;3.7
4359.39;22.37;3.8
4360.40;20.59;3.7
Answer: 0.7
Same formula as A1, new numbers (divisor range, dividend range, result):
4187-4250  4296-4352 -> 1.05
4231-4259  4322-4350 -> 1.15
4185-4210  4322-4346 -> 1.16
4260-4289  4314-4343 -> 1.17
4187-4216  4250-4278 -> 0.94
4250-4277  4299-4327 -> 0.94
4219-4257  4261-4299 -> 1.02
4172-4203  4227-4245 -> 1.02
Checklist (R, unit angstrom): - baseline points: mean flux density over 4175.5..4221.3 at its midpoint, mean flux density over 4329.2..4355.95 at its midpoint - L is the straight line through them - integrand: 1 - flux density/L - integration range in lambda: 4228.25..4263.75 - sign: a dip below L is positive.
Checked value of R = 2.9 angstrom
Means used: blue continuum 23.3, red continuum 26.4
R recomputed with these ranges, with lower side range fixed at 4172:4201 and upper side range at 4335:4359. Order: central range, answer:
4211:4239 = 1.72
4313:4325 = -0.14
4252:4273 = 2.45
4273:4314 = 8.73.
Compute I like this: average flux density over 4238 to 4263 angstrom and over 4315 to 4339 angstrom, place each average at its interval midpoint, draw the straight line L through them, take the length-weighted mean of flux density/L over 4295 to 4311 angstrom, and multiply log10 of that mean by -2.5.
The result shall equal 0.47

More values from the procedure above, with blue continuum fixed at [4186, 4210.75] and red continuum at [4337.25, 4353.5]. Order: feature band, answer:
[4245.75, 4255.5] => 0.137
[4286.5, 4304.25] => 0.291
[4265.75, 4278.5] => 0.135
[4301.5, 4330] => 0.212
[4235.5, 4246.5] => -0.030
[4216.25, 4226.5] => 0.072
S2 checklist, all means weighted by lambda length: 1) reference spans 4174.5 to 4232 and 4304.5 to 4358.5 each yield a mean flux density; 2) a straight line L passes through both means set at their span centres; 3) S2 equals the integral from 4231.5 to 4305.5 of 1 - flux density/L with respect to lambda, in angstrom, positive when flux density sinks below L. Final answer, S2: 5.4 angstrom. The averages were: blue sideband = 22.4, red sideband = 23.7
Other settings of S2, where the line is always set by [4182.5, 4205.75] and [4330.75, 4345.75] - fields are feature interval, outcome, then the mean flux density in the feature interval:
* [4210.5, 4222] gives -0.7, 24.6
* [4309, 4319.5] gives 1.3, 22.5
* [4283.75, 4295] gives 2.0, 20.7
